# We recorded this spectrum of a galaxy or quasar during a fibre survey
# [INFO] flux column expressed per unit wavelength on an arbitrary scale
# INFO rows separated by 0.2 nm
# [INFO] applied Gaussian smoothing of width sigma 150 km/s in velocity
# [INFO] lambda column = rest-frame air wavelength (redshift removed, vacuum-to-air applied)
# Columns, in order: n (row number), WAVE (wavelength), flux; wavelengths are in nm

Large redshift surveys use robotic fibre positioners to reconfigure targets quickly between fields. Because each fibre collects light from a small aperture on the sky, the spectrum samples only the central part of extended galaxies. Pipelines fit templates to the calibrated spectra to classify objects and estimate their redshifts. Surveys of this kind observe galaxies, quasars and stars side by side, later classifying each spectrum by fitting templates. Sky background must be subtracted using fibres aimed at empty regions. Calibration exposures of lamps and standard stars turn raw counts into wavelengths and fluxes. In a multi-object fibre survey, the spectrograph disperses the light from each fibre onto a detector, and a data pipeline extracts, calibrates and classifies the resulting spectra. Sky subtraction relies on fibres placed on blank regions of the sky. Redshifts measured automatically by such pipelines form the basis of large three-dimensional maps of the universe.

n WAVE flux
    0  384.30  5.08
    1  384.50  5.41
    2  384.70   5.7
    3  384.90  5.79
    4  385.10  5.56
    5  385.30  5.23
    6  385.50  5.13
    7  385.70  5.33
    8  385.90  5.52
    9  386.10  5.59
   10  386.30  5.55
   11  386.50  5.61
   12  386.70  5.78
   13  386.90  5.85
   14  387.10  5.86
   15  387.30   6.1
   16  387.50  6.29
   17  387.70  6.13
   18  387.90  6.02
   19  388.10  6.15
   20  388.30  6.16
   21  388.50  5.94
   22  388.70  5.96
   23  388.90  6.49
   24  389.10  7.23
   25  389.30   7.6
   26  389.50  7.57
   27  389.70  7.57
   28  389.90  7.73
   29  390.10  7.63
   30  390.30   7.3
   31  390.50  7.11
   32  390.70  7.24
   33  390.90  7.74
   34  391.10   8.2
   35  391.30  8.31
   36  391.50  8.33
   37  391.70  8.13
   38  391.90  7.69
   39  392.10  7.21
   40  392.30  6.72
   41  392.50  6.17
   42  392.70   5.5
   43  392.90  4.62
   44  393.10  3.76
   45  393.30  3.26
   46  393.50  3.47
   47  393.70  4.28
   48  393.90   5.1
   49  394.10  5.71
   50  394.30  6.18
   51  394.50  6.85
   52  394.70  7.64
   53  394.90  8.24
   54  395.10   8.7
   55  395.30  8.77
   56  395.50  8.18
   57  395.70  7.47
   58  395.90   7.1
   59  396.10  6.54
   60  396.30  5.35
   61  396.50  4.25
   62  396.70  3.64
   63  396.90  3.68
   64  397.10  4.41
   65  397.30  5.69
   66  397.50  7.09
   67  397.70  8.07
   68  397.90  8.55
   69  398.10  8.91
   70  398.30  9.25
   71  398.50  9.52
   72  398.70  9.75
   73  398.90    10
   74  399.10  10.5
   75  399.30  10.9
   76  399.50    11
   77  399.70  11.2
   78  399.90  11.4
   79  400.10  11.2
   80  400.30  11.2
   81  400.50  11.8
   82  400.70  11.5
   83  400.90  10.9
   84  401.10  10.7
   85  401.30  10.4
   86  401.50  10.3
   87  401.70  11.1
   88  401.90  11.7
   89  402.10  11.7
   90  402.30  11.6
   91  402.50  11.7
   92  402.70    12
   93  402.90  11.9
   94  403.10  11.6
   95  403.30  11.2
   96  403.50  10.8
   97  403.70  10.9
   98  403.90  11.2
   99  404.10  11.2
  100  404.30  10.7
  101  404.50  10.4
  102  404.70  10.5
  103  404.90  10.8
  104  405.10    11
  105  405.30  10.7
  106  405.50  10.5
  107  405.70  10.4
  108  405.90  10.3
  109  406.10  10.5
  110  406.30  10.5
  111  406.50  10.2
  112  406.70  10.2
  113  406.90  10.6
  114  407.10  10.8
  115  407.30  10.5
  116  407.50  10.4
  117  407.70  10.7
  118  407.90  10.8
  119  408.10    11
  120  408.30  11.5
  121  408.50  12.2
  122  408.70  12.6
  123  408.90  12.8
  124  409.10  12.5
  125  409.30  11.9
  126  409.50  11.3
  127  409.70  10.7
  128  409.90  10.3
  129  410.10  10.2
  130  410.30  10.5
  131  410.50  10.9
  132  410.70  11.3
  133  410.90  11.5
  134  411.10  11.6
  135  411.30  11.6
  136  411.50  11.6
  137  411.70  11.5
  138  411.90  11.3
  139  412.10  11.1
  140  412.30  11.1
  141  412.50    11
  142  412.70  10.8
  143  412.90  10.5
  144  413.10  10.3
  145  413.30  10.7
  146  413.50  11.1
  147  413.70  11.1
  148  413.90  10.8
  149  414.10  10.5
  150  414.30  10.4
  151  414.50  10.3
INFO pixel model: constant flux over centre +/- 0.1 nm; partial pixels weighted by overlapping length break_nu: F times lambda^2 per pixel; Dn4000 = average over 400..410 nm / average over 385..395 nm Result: 1.89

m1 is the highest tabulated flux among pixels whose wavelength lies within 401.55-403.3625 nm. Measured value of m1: 12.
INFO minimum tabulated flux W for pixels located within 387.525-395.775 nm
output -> 3.26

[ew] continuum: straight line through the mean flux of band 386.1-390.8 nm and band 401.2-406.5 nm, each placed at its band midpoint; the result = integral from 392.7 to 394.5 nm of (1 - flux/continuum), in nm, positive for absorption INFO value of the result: 0.74 nm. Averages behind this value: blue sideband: 6.54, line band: 4.73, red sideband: 11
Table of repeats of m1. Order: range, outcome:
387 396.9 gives 8.77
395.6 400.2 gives 11.4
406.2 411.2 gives 12.8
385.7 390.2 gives 7.73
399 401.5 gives 11.8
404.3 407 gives 11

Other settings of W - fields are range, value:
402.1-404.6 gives 10.4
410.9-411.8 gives 11.5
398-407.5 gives 8.91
